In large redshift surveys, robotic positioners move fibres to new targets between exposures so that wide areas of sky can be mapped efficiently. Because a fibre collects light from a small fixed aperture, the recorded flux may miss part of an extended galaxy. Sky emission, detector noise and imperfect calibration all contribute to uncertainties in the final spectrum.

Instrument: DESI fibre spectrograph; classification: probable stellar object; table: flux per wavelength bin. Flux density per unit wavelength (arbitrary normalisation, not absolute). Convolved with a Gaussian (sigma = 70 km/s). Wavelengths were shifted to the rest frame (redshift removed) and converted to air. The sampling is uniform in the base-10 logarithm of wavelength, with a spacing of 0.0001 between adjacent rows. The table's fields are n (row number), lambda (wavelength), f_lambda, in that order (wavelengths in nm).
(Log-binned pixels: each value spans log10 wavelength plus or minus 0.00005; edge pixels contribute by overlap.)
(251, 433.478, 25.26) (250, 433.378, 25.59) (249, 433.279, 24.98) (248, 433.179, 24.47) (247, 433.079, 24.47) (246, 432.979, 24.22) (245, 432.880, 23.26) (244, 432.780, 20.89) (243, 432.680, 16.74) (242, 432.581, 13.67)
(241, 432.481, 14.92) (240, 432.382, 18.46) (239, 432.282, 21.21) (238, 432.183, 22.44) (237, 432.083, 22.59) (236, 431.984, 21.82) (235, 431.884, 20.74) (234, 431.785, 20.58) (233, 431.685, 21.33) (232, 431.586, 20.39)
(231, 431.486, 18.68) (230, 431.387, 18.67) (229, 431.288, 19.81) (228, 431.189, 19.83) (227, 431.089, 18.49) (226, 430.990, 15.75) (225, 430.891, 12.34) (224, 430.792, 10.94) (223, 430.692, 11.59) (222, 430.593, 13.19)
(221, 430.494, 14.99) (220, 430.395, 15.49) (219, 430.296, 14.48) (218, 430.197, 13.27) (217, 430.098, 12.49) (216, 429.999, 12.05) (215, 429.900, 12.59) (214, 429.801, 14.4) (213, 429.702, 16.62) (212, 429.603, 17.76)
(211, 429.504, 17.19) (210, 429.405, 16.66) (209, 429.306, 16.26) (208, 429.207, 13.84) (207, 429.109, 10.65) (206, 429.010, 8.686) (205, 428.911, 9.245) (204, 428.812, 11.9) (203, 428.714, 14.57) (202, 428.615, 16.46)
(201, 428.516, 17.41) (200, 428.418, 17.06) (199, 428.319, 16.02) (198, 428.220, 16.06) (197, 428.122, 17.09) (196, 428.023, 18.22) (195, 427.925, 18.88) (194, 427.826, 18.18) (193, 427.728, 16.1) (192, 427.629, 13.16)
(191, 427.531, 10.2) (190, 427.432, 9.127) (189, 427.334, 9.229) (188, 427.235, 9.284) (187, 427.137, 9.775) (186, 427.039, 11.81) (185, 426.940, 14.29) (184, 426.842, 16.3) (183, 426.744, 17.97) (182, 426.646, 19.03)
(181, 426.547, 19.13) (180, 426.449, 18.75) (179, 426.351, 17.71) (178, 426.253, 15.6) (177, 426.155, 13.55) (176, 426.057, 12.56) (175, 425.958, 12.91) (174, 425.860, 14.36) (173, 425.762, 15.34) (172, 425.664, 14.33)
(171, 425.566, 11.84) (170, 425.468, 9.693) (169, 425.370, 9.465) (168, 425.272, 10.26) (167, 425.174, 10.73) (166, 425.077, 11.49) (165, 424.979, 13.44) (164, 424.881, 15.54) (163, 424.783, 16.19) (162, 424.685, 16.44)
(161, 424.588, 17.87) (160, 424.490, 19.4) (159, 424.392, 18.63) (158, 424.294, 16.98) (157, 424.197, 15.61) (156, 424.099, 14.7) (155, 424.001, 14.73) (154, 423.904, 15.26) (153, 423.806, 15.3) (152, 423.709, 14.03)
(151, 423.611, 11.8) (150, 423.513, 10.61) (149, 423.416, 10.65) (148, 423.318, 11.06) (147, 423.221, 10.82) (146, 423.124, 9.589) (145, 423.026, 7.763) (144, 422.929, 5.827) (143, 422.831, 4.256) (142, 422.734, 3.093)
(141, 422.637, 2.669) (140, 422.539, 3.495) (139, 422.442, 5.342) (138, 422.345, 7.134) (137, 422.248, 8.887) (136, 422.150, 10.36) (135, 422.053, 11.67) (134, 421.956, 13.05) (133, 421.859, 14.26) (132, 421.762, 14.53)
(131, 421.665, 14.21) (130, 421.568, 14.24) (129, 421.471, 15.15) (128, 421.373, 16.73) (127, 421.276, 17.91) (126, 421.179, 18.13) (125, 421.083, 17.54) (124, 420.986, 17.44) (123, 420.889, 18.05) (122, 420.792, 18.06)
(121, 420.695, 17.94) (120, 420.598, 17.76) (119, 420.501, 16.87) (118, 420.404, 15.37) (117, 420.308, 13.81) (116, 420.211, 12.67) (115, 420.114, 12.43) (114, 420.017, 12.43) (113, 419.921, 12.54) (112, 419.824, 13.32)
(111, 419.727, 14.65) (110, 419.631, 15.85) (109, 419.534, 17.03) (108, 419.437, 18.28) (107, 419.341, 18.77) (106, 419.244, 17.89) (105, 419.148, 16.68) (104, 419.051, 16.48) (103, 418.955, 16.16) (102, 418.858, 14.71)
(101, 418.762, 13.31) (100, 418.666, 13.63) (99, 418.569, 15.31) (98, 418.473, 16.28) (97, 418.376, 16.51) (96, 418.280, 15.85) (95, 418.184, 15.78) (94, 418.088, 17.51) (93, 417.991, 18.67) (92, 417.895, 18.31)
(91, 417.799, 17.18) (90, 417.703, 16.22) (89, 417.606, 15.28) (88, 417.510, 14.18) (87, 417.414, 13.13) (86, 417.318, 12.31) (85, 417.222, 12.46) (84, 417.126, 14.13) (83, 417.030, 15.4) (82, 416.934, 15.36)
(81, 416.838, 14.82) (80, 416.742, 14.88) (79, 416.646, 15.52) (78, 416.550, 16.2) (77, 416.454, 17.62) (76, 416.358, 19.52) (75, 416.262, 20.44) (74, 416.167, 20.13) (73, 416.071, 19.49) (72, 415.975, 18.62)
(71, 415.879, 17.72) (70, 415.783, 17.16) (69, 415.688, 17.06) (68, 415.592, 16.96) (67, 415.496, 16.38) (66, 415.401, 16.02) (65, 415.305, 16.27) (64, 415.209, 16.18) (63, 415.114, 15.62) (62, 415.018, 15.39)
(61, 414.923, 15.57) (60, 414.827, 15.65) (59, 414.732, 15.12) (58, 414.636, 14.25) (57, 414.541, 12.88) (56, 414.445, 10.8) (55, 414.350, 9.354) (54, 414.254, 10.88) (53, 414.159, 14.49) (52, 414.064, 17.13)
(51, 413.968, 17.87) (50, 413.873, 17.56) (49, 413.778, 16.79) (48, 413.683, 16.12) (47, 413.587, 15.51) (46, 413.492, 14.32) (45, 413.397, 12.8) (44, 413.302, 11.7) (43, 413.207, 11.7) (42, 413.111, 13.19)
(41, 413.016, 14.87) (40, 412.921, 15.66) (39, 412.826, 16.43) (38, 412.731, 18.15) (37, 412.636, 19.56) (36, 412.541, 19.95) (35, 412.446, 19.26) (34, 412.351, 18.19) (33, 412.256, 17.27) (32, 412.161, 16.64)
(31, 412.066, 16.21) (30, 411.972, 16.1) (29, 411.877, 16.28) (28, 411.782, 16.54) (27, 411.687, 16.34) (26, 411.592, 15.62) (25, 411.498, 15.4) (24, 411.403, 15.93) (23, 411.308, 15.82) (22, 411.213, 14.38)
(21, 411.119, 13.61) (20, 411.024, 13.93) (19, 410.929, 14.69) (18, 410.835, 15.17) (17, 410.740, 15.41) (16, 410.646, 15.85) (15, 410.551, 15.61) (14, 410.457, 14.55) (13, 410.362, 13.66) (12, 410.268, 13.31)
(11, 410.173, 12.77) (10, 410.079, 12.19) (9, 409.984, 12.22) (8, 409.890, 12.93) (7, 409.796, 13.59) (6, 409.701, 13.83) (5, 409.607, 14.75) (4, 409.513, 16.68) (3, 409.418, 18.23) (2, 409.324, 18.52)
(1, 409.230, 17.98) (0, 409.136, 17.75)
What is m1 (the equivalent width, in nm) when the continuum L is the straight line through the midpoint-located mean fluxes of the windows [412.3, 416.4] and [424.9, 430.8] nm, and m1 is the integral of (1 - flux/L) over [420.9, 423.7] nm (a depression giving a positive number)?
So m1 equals 0.71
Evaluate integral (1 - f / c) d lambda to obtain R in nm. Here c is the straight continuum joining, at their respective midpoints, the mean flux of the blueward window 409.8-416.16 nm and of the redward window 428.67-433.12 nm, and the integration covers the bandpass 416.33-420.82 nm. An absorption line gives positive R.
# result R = 0.058 nm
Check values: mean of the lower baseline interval 15.4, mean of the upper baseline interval 16.7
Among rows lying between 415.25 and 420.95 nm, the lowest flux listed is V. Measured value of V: 12.31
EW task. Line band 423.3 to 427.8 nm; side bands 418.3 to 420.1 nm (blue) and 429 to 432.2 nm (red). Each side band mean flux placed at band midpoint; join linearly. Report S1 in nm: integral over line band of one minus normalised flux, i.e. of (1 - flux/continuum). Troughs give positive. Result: 0.55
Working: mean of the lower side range 15.5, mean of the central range 14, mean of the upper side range 16.3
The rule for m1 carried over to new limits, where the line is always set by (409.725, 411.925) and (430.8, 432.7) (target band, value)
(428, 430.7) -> 0.553 nm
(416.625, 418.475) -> 0.053 nm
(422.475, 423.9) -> 0.689 nm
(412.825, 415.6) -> 0.098 nm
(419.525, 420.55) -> 0.140 nm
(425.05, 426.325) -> 0.360 nm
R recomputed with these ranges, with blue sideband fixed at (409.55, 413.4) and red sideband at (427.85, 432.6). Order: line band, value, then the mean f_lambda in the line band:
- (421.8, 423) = 0.625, 7.57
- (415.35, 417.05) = -0.192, 17.2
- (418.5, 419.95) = -0.006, 15.7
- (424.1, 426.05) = 0.212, 14.2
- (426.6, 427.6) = 0.210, 12.7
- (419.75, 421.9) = 0.028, 15.5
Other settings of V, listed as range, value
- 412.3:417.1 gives 9.354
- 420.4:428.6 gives 2.669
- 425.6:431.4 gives 8.686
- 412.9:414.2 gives 11.7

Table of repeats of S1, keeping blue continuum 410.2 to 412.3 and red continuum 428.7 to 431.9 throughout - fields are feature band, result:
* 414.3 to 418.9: -0.133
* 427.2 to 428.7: 0.040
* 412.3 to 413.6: -0.040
